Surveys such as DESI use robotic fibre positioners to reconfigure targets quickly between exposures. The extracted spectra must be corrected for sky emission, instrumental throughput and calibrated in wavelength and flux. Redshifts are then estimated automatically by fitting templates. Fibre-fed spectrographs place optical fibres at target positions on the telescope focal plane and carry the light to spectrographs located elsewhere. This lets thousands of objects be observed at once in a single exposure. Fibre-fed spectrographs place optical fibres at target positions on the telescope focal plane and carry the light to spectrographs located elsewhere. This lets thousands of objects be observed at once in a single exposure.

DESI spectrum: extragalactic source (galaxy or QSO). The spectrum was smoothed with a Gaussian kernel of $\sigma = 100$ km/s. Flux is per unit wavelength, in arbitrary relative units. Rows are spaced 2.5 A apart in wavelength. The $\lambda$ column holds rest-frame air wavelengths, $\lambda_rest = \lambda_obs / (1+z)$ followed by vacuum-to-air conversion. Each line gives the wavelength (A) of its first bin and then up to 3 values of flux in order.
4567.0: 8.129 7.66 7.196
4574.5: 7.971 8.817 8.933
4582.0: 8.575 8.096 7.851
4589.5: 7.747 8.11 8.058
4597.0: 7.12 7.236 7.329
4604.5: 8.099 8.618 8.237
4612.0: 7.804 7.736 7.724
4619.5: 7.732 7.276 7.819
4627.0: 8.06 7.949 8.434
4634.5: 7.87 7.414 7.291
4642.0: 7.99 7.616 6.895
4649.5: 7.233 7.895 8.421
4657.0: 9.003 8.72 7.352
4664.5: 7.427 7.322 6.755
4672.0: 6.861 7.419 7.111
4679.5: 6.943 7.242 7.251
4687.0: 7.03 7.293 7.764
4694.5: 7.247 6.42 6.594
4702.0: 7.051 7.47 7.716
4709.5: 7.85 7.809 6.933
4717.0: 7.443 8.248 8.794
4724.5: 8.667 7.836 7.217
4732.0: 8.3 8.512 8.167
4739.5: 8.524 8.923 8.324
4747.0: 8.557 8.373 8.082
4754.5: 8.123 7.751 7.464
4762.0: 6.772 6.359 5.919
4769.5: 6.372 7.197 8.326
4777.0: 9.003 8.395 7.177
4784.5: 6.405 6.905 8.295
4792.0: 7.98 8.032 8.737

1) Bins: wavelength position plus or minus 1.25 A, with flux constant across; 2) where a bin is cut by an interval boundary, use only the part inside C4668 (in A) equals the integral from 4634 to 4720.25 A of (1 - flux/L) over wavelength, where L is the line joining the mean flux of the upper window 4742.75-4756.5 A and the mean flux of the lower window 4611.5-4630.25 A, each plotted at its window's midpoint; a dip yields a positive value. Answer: 5.8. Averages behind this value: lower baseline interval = 7.76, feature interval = 7.45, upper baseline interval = 8.29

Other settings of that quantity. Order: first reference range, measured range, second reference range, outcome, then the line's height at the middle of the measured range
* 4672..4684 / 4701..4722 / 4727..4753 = 0.32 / 7.76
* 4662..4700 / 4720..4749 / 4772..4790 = -3.49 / 7.45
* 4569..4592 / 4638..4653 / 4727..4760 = 1.22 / 8.14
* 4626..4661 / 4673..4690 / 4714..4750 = 1.83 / 8.04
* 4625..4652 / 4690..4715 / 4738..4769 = 1.35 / 7.71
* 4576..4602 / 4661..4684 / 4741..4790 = 1.96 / 7.83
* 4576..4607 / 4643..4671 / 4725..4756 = 1.48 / 8.12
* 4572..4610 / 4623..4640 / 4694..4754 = 0.28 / 7.98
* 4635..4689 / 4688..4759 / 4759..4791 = -4.61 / 7.37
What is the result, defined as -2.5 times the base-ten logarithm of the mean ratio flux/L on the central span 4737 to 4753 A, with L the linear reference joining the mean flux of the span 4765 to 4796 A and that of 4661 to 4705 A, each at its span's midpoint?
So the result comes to -0.15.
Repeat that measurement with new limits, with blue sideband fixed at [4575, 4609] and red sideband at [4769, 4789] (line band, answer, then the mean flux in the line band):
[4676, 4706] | 0.10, 7.12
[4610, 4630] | 0.03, 7.77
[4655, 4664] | -0.06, 8.29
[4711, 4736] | -0.04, 7.98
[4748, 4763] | -0.03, 7.79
